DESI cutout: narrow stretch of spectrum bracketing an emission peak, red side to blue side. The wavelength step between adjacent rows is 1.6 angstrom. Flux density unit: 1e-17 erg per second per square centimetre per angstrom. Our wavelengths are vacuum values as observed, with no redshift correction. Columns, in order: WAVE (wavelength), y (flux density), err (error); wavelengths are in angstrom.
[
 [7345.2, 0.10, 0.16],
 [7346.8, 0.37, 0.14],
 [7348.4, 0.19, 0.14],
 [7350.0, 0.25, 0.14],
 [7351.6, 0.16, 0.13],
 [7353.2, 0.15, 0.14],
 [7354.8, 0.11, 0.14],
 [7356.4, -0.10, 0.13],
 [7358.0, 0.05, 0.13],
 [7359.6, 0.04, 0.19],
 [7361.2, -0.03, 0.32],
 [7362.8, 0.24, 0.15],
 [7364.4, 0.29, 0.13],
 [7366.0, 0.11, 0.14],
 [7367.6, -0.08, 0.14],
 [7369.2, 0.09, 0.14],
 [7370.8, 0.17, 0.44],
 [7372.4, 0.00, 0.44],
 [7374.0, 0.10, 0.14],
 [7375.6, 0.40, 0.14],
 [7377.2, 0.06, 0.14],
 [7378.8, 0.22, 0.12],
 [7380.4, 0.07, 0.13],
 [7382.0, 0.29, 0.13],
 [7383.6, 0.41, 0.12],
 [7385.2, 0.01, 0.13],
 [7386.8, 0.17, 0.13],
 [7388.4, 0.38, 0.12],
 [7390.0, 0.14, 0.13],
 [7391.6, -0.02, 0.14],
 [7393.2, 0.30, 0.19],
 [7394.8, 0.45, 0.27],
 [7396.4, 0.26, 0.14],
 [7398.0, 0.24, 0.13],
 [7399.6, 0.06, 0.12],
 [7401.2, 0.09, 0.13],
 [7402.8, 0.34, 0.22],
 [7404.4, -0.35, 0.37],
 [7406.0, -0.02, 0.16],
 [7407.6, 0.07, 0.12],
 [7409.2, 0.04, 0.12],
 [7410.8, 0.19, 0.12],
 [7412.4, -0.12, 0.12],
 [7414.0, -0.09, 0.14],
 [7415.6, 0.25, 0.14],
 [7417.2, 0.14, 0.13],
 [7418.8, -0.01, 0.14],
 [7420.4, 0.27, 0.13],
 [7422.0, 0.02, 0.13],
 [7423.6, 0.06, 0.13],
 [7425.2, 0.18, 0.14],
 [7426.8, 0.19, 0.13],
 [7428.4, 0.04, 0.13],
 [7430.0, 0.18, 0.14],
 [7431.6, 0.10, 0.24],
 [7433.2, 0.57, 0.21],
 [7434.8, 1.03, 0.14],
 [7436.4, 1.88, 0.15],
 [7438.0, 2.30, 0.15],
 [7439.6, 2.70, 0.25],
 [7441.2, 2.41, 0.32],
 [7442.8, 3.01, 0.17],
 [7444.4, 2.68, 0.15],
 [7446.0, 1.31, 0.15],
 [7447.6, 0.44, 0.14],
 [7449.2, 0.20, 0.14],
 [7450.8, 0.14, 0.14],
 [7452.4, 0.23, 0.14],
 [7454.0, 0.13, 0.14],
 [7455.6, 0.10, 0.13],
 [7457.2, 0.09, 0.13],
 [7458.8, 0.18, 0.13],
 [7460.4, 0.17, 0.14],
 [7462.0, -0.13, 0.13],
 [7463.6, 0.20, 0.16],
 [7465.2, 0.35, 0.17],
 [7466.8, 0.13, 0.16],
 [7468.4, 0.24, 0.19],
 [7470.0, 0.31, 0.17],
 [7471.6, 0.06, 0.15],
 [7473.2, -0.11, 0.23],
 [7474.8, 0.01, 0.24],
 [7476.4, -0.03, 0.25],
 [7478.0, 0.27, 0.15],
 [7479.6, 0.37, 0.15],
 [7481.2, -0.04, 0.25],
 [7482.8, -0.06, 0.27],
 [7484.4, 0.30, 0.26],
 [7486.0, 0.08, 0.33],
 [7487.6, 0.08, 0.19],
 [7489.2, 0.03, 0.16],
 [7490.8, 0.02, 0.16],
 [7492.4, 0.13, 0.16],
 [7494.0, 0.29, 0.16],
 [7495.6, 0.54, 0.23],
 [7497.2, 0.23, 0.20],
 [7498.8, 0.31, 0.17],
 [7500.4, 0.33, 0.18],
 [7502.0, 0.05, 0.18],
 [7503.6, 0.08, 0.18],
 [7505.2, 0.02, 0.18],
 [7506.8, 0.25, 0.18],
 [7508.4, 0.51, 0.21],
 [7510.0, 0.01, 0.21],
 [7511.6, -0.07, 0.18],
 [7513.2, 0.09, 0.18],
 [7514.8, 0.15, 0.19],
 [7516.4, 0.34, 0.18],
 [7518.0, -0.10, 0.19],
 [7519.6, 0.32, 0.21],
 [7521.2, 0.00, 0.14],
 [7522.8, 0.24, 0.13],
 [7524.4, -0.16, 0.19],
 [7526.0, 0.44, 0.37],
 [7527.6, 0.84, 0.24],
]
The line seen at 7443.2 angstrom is [O II] 3727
